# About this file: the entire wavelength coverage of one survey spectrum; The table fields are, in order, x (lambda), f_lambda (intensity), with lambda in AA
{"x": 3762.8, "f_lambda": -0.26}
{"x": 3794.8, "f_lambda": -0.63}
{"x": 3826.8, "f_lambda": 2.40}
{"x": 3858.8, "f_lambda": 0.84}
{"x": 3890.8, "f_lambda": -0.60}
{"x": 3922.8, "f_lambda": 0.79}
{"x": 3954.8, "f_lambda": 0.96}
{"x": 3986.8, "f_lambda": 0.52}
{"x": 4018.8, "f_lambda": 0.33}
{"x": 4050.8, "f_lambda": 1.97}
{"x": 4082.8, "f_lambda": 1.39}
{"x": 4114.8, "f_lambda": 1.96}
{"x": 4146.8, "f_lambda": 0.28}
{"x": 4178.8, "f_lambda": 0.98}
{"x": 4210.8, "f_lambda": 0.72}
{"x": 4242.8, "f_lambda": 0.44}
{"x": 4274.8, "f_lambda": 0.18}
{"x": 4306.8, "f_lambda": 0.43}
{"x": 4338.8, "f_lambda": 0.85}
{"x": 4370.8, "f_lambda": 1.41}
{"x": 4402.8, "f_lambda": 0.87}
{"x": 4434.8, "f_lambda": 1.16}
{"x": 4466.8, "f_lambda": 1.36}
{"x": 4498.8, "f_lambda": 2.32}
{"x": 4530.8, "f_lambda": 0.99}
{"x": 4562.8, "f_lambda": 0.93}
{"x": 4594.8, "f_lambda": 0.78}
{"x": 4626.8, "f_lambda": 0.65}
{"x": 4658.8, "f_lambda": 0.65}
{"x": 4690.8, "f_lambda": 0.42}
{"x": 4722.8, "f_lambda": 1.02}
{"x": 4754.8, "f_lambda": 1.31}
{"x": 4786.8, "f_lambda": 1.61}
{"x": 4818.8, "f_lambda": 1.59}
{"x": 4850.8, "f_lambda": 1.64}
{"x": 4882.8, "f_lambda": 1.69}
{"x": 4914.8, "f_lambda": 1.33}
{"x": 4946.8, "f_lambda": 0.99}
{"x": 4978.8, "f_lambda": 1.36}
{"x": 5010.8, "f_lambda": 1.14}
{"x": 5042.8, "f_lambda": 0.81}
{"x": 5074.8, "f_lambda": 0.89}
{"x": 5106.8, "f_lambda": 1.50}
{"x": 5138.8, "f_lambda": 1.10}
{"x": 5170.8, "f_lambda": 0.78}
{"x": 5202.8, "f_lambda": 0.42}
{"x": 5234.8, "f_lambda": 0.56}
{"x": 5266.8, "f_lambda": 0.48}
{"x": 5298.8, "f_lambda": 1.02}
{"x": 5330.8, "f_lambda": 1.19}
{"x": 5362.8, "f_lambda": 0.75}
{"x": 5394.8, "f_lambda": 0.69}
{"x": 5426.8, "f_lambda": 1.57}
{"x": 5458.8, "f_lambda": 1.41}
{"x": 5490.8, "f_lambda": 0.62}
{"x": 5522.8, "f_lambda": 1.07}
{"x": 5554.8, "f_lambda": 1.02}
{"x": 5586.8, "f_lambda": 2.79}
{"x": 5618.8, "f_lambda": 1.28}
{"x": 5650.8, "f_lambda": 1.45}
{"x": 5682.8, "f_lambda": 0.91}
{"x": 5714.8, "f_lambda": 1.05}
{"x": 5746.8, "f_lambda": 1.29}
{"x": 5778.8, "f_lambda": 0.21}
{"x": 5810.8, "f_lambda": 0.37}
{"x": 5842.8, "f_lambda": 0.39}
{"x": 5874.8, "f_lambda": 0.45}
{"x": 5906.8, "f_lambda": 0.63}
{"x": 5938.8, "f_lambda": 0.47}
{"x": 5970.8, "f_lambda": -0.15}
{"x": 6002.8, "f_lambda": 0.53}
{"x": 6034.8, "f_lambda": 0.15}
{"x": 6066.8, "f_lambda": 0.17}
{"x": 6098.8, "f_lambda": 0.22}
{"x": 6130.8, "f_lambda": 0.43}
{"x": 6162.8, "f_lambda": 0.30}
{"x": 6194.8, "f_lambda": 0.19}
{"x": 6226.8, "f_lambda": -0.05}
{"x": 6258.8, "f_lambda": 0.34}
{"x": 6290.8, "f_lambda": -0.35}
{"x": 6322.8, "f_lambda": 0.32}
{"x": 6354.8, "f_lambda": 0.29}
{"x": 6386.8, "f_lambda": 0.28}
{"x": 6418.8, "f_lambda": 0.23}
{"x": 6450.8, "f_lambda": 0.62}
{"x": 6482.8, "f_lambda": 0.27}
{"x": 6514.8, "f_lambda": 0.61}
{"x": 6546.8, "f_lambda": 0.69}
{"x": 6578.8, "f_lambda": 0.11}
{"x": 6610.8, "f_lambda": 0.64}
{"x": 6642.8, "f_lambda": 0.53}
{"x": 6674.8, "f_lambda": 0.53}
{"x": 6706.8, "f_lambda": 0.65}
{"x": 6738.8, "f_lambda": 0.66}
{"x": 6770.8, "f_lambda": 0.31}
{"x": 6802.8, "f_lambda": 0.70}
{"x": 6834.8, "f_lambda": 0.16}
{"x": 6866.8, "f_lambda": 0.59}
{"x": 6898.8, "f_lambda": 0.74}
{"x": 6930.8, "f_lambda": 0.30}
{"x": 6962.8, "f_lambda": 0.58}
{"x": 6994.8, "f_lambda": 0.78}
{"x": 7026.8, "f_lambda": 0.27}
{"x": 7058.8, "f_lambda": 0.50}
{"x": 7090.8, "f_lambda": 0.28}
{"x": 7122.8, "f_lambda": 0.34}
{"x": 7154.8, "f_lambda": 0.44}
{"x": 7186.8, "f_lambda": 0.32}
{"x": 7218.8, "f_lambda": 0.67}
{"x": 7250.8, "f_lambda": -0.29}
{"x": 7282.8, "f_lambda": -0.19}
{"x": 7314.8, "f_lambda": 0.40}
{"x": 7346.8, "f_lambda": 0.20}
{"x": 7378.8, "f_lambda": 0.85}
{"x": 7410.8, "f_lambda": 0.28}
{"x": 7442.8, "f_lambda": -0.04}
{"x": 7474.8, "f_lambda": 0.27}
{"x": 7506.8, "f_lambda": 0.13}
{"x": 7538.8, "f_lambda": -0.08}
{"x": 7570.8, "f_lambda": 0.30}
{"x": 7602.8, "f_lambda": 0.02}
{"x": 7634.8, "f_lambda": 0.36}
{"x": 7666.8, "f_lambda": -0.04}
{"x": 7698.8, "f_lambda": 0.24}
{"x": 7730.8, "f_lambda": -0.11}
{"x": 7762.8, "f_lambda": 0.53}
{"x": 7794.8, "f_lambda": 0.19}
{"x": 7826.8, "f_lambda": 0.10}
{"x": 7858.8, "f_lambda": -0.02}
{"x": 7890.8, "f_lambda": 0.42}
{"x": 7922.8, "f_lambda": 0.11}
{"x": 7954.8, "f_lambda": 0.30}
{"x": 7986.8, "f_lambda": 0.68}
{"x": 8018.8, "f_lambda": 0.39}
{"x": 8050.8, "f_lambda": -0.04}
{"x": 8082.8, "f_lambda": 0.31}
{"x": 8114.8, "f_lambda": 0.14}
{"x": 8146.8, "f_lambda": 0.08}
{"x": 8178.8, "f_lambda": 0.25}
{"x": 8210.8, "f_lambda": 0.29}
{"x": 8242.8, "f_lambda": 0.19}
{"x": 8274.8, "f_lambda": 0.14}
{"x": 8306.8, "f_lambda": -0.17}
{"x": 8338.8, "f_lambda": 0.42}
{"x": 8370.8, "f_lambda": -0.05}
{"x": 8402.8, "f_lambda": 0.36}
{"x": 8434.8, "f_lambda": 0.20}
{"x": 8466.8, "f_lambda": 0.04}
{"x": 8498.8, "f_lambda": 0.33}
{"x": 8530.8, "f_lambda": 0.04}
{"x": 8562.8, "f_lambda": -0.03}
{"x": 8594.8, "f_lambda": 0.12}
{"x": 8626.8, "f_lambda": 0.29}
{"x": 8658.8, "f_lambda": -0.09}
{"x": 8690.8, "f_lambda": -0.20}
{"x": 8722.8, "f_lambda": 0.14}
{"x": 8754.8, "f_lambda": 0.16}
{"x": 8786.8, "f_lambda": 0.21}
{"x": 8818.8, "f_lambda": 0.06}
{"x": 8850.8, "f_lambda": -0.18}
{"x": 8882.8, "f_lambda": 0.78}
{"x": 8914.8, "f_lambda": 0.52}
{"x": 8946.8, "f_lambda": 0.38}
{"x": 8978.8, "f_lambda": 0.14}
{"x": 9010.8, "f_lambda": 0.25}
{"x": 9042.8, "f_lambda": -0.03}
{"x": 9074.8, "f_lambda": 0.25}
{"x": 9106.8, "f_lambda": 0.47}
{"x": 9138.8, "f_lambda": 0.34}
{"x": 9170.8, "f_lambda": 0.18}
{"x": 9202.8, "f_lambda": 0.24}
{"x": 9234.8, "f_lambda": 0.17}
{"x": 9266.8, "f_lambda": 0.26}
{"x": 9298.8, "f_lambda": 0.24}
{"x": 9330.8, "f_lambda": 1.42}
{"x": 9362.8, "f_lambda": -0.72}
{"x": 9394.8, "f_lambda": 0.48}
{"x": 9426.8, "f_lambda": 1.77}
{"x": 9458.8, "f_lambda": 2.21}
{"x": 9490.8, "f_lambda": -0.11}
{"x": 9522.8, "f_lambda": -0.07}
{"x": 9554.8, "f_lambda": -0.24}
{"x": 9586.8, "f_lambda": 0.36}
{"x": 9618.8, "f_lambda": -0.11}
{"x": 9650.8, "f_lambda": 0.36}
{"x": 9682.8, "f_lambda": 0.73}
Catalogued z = 0.891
